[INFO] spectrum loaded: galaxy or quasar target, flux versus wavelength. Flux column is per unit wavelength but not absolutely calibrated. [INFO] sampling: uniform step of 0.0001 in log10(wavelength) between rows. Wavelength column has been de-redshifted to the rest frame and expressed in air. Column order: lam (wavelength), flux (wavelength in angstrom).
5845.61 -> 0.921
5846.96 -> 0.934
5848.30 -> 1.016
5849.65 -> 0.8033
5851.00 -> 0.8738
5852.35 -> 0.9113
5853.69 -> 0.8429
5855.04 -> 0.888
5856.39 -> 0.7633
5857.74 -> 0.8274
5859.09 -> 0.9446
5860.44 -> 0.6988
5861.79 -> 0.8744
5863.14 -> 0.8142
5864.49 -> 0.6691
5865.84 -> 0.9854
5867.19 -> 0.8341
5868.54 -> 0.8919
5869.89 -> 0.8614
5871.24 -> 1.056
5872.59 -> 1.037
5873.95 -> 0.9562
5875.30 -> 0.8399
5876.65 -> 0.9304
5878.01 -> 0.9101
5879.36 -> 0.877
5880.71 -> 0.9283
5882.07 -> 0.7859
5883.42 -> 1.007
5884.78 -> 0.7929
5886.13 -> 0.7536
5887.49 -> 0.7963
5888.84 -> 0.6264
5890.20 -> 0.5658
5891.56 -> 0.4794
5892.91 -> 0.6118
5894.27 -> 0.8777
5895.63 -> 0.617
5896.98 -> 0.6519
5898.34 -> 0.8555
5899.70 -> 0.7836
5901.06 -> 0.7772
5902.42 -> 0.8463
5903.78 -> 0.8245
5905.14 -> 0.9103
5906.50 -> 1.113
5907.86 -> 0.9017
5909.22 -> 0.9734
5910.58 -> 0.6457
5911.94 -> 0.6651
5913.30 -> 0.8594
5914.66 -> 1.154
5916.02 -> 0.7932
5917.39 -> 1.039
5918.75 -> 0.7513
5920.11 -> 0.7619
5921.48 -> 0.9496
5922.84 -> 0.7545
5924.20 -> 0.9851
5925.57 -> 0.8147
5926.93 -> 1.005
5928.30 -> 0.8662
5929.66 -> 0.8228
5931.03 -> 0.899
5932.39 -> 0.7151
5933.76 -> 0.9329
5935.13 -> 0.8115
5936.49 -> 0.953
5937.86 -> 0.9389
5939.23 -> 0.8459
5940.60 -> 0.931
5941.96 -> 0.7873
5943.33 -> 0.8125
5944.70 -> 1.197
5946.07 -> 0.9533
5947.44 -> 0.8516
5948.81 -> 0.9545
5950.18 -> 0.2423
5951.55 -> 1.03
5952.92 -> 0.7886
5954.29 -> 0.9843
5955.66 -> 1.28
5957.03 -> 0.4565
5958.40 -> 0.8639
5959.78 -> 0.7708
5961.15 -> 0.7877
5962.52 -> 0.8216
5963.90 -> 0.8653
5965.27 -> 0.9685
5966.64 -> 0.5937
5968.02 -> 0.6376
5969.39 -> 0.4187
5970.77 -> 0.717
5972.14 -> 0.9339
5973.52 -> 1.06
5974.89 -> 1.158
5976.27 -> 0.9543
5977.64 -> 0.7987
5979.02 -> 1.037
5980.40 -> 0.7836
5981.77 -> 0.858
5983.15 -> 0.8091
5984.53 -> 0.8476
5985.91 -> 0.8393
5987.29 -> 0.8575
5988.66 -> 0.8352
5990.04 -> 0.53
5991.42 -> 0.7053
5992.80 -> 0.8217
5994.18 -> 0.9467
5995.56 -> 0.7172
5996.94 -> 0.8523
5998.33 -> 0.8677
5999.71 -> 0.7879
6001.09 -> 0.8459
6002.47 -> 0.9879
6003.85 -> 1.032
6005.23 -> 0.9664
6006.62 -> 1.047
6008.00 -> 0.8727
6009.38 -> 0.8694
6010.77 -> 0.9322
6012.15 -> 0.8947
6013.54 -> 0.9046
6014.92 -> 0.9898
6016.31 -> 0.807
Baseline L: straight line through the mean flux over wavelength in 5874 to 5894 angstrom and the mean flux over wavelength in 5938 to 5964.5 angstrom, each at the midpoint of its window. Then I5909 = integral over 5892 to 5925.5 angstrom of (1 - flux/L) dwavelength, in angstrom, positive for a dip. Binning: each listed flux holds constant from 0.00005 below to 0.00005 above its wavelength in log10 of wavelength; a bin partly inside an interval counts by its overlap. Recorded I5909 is -0.9 angstrom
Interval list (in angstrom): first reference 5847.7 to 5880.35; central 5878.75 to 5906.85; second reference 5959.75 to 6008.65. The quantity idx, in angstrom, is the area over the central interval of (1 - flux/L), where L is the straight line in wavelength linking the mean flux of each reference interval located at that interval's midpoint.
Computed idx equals 2.9 angstrom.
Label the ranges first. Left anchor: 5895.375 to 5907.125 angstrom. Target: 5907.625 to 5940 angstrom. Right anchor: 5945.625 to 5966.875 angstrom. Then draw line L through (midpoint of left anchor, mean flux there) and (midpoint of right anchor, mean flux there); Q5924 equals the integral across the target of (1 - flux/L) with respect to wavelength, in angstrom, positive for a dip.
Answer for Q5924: -1.6 angstrom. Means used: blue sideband 0.826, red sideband 0.829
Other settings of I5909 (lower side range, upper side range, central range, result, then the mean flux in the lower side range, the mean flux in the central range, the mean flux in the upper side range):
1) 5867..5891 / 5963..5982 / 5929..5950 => -0.8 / 0.857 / 0.878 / 0.841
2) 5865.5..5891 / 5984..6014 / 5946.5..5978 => 1.3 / 0.862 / 0.825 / 0.862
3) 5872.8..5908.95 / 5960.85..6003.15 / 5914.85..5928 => -1.0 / 0.813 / 0.883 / 0.828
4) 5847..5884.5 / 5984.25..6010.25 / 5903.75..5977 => 0.5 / 0.882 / 0.862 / 0.855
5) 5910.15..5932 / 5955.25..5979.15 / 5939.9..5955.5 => -0.7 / 0.861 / 0.881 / 0.831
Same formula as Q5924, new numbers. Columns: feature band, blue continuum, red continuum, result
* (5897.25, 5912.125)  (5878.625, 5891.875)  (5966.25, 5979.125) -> -1.2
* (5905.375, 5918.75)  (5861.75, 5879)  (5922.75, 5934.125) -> -0.3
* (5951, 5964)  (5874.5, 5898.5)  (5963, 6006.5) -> -0.6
